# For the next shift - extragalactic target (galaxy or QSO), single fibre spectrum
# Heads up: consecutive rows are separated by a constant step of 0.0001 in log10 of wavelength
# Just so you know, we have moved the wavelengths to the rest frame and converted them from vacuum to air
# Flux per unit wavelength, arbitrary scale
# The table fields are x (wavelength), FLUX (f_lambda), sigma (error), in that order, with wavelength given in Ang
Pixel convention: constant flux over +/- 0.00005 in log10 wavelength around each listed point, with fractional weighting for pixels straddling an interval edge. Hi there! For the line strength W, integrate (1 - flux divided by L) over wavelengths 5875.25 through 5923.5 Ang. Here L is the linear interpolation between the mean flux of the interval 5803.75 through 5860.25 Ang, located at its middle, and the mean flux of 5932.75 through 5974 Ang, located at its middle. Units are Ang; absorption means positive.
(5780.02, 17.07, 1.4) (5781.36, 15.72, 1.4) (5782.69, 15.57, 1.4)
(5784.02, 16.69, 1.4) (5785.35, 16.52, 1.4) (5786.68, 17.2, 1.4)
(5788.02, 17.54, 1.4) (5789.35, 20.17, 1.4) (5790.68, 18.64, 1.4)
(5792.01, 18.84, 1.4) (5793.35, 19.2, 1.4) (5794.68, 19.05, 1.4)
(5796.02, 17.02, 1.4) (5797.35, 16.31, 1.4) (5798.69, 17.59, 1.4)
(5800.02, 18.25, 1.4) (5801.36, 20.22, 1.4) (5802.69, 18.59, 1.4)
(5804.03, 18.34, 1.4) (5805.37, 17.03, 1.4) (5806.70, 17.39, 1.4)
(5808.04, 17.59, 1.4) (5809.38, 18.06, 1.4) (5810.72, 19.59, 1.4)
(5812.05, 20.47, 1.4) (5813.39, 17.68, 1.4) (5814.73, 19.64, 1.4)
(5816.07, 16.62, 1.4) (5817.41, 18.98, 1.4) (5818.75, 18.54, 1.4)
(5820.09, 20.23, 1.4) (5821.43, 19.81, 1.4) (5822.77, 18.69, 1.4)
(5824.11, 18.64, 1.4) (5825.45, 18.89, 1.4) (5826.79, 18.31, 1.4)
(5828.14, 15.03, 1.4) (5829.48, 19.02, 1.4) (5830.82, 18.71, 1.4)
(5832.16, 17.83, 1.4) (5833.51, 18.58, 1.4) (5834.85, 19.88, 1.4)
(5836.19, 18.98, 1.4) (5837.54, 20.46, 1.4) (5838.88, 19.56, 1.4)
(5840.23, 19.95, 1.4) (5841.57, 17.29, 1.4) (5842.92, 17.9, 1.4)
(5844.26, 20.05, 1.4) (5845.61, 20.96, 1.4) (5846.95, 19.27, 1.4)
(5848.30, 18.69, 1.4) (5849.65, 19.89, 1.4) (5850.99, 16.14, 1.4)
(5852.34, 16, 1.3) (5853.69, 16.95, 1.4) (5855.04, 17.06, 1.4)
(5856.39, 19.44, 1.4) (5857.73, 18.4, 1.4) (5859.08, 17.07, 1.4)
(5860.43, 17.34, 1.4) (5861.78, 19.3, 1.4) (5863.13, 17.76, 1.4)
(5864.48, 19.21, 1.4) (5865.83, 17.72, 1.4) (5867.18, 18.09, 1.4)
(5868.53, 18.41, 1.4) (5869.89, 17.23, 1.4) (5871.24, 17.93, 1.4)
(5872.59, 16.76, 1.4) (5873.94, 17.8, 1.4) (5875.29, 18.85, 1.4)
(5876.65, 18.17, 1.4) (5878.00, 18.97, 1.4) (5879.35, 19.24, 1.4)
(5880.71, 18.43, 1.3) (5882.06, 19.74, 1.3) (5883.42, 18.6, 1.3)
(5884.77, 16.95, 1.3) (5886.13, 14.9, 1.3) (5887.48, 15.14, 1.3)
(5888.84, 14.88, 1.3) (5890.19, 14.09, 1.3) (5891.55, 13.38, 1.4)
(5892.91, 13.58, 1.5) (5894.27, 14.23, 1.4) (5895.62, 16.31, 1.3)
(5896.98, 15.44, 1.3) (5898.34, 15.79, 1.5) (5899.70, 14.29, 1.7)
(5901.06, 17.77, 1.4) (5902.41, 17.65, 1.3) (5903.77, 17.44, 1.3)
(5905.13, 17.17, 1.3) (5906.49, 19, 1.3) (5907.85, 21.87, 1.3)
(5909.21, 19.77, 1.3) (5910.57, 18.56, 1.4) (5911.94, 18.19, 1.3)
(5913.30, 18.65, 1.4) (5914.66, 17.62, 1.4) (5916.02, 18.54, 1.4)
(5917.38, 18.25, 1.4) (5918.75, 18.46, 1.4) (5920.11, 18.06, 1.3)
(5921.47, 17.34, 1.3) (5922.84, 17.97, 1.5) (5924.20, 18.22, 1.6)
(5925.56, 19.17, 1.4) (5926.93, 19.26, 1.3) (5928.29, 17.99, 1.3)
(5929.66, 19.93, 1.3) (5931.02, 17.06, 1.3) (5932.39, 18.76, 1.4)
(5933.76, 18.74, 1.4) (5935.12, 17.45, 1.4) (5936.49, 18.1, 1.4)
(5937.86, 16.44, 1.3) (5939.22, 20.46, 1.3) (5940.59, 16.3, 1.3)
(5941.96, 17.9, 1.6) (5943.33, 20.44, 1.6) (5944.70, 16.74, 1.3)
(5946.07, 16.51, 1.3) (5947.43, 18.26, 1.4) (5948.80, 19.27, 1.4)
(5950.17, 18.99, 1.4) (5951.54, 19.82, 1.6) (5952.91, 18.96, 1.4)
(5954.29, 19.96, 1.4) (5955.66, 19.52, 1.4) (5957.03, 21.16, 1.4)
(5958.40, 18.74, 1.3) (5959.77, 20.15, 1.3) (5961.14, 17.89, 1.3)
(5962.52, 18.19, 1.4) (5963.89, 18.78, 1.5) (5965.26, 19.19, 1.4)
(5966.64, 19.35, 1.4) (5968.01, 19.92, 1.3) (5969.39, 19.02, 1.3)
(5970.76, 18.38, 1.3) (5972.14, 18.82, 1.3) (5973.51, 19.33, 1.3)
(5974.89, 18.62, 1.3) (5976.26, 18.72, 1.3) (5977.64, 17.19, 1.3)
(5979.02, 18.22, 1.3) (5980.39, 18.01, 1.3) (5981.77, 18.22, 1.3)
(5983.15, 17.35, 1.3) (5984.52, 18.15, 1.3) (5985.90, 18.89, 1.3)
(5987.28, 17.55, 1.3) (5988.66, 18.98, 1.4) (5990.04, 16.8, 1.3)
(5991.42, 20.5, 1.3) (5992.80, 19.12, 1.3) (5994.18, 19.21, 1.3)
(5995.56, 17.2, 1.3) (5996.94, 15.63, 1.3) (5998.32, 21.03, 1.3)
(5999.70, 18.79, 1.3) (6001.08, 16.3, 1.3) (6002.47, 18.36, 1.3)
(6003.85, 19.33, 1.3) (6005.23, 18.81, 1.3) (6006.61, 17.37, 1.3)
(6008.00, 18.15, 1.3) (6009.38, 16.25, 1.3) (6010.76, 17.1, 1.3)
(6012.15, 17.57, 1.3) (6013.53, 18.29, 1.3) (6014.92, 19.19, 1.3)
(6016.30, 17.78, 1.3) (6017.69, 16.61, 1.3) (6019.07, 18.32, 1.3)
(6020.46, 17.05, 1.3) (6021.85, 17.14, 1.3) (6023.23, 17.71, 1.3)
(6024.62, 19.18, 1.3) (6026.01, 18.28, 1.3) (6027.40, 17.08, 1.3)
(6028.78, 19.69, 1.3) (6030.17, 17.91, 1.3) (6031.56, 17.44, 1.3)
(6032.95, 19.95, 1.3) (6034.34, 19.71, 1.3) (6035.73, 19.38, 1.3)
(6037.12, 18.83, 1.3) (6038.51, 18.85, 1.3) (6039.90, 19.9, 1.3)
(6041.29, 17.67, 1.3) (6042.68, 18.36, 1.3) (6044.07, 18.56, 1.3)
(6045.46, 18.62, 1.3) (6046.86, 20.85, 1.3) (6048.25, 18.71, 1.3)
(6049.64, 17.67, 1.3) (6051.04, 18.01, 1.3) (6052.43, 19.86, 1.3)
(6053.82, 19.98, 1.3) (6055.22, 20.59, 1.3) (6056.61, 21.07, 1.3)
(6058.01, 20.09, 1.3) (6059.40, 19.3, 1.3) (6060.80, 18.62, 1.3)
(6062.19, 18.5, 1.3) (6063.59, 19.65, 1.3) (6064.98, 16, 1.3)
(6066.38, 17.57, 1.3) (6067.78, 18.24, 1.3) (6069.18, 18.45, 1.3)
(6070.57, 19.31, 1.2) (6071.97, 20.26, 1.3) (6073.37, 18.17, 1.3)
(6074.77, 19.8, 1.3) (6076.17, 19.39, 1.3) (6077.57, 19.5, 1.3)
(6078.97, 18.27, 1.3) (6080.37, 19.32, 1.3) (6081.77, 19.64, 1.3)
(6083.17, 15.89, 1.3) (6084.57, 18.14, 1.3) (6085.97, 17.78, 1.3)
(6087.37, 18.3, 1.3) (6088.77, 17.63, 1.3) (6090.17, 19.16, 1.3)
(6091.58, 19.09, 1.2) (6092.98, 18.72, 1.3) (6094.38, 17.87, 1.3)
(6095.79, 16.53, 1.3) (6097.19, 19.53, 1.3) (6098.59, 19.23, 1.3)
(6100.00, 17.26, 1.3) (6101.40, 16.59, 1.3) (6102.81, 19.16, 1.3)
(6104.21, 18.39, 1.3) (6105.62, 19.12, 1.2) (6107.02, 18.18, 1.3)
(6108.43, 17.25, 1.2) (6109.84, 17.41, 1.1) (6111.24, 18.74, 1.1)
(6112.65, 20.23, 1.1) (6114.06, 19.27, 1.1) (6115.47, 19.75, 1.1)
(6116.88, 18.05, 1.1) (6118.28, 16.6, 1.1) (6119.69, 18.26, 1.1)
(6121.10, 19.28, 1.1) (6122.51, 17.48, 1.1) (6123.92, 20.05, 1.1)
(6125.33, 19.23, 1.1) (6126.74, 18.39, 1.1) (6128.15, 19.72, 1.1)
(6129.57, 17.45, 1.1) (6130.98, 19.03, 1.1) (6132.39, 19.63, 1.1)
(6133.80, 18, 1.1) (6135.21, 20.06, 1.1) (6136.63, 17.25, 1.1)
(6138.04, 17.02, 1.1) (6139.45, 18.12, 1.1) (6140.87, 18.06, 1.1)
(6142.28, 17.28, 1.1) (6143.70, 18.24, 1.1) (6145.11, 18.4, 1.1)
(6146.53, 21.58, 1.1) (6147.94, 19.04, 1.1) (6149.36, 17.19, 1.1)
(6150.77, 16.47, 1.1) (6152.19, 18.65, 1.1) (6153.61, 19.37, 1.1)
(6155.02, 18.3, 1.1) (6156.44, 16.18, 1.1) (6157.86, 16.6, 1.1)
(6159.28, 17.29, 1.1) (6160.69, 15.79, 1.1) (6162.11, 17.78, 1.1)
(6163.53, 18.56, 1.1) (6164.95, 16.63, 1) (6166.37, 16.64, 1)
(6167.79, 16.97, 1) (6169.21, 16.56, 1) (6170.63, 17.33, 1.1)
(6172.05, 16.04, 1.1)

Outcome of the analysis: 3.5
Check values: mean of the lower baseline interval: 18.5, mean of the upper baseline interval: 18.8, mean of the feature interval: 17.3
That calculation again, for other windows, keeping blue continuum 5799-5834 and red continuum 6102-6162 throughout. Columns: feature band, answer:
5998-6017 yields 0.28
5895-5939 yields 1.00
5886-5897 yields 2.29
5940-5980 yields -0.80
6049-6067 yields -0.64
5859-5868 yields 0.15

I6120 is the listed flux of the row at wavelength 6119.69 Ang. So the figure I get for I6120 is 18.26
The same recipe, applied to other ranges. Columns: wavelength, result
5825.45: 18.89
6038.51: 18.85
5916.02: 18.54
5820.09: 20.23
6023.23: 17.71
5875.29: 18.85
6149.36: 17.19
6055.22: 20.59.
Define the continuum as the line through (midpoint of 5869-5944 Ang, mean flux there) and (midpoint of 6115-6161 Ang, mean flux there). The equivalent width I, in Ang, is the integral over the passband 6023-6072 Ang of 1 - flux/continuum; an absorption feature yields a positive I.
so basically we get -2.4 Ang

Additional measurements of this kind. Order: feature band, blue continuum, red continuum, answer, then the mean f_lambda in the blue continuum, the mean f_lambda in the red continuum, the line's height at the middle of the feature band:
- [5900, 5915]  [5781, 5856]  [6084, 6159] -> -0.1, 18.3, 18.3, 18.3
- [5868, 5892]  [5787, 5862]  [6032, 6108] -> 1.7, 18.5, 18.8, 18.5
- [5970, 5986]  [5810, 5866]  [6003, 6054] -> 0.1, 18.6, 18.4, 18.4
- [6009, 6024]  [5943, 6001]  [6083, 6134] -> 0.8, 18.7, 18.4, 18.6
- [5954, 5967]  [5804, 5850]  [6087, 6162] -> -0.5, 18.8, 18.3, 18.5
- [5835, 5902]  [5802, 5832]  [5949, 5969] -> 4.2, 18.4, 19.3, 18.8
